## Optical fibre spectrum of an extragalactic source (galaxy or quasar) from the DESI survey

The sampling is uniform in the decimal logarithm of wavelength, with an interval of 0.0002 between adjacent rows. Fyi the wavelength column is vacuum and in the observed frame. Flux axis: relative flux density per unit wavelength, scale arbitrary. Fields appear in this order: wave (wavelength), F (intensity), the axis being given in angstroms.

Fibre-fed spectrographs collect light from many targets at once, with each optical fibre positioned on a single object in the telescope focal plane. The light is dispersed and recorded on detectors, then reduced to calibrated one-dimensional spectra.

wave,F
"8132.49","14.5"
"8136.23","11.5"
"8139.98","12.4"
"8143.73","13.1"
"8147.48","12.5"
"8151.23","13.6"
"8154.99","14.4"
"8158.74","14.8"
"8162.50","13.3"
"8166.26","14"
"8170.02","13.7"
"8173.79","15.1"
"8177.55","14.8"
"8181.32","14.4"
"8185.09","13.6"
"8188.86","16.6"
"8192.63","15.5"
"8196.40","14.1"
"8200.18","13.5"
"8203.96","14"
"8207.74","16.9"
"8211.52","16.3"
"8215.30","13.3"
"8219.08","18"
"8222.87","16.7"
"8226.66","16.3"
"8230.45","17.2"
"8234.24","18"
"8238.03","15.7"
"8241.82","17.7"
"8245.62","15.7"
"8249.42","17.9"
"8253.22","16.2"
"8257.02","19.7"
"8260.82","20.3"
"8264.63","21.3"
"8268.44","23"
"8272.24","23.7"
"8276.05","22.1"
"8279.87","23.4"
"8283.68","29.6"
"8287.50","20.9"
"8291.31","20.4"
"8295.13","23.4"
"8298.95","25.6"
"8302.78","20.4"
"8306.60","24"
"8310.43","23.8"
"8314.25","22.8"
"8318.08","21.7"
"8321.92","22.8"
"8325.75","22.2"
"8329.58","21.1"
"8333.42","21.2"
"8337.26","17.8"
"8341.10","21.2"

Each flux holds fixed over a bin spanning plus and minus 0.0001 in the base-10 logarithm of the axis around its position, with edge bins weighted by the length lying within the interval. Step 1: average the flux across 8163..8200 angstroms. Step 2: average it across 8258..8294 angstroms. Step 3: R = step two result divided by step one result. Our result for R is 1.56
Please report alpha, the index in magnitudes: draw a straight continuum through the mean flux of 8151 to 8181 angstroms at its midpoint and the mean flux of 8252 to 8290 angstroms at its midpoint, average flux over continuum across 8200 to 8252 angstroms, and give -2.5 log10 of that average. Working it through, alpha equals 0.15 mag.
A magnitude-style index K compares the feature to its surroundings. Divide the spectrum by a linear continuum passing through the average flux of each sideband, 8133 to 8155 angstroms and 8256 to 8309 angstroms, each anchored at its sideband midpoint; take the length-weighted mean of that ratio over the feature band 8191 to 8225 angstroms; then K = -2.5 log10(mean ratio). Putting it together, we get 0.14 mag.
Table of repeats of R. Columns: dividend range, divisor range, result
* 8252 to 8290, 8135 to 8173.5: 1.65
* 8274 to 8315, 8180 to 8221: 1.54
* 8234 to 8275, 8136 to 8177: 1.41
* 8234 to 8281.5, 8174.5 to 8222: 1.30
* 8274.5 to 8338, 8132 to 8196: 1.62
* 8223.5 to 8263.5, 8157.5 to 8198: 1.21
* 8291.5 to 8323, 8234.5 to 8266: 1.27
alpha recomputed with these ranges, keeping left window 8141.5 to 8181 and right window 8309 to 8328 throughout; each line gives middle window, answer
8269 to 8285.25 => -0.20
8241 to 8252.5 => 0.10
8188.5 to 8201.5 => 0.07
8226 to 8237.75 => 0.05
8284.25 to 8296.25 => -0.07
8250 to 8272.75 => -0.05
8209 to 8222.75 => 0.06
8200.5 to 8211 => 0.08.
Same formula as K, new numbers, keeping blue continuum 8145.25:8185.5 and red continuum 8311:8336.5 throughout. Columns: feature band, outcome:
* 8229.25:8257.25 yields 0.047 mag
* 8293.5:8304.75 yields -0.123 mag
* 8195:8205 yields 0.140 mag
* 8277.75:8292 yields -0.193 mag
